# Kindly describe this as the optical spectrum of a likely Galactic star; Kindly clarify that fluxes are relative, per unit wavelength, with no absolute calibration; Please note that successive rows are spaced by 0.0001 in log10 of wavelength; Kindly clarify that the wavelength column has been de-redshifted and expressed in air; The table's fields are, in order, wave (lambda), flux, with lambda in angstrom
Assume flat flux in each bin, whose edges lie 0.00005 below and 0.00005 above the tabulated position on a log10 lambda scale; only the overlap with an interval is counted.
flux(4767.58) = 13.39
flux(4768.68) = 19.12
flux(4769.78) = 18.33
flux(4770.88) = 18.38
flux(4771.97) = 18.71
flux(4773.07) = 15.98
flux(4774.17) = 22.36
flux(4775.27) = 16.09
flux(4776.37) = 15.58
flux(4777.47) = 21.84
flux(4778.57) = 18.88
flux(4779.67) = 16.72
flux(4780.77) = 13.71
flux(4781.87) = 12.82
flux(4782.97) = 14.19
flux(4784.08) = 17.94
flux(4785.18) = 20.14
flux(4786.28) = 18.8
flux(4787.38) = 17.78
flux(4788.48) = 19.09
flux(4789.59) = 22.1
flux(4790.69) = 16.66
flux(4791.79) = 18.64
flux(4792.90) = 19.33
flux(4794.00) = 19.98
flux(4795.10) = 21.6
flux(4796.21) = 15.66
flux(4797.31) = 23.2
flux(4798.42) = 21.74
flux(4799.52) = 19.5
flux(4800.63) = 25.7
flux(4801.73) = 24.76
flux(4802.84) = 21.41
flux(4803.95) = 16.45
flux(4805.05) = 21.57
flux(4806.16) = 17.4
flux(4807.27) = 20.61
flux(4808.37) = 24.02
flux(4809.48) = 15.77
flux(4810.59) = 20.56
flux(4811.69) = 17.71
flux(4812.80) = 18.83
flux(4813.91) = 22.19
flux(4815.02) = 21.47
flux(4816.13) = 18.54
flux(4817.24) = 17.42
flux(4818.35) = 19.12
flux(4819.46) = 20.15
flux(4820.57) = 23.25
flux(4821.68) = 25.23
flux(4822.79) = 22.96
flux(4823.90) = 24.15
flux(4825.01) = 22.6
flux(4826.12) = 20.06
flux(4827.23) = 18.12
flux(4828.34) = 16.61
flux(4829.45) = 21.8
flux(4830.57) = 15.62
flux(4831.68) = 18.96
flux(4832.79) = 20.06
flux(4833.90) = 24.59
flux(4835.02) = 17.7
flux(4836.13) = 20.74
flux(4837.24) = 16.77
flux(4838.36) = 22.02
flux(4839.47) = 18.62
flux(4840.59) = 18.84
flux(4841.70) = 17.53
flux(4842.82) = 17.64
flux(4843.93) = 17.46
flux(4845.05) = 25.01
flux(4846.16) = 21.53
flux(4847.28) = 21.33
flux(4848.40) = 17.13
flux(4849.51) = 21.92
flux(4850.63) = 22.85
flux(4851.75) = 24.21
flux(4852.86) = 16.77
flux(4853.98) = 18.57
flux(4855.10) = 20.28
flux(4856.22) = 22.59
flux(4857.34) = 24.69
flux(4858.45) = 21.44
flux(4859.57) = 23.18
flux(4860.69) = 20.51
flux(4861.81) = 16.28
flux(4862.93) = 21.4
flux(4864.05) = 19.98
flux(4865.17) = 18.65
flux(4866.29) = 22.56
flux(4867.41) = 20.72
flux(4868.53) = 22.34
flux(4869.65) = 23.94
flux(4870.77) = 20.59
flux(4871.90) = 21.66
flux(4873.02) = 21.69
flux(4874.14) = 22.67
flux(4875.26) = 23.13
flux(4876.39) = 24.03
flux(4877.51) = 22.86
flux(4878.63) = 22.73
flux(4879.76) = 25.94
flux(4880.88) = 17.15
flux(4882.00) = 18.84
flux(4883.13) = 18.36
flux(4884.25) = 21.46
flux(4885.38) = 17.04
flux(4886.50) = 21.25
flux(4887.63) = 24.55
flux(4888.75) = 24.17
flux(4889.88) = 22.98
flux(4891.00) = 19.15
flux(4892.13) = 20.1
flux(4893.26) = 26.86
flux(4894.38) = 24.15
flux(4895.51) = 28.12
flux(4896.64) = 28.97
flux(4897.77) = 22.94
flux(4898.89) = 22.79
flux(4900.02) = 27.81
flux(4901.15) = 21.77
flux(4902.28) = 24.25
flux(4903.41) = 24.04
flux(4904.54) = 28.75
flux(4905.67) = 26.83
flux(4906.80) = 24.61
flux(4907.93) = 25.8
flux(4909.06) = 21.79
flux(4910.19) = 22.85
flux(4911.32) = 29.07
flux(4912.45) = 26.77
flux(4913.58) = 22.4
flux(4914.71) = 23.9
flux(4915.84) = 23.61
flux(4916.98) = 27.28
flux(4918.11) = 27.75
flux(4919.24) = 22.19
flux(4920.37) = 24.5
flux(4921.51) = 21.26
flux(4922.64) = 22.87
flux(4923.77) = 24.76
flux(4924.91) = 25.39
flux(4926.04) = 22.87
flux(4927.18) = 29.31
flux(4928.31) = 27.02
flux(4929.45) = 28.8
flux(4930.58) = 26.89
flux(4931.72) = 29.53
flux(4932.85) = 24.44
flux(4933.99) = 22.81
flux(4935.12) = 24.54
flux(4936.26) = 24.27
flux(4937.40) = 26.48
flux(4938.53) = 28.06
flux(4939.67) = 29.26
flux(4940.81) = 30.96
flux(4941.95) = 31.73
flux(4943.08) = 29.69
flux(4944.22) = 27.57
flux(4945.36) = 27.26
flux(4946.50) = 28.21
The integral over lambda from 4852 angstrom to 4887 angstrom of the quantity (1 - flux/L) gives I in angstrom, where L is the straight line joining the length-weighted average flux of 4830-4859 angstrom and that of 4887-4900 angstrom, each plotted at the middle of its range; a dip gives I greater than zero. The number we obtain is 1.8 angstrom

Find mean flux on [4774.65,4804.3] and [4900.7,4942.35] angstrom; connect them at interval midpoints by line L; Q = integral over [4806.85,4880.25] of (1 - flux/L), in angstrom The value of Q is 3.02 angstrom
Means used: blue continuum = 18.9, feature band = 20.8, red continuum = 25.6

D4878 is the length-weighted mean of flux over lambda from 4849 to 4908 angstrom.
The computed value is 22.4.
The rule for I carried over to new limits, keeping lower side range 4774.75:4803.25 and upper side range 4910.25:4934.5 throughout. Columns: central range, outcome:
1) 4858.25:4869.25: 0.9 angstrom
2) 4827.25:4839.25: 1.0 angstrom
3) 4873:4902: 1.1 angstrom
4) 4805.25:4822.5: 0.0 angstrom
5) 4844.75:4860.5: 0.4 angstrom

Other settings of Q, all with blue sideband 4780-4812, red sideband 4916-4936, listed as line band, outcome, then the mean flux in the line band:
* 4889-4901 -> -0.19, 24.3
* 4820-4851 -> 1.06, 20.4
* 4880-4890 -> 1.17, 20.7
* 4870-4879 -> 0.20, 22.4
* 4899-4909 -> -0.34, 25.2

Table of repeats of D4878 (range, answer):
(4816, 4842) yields 20.1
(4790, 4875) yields 20.5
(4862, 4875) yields 21.4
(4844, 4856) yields 20.9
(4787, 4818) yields 20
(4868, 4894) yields 21.9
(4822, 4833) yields 20.2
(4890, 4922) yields 24.6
